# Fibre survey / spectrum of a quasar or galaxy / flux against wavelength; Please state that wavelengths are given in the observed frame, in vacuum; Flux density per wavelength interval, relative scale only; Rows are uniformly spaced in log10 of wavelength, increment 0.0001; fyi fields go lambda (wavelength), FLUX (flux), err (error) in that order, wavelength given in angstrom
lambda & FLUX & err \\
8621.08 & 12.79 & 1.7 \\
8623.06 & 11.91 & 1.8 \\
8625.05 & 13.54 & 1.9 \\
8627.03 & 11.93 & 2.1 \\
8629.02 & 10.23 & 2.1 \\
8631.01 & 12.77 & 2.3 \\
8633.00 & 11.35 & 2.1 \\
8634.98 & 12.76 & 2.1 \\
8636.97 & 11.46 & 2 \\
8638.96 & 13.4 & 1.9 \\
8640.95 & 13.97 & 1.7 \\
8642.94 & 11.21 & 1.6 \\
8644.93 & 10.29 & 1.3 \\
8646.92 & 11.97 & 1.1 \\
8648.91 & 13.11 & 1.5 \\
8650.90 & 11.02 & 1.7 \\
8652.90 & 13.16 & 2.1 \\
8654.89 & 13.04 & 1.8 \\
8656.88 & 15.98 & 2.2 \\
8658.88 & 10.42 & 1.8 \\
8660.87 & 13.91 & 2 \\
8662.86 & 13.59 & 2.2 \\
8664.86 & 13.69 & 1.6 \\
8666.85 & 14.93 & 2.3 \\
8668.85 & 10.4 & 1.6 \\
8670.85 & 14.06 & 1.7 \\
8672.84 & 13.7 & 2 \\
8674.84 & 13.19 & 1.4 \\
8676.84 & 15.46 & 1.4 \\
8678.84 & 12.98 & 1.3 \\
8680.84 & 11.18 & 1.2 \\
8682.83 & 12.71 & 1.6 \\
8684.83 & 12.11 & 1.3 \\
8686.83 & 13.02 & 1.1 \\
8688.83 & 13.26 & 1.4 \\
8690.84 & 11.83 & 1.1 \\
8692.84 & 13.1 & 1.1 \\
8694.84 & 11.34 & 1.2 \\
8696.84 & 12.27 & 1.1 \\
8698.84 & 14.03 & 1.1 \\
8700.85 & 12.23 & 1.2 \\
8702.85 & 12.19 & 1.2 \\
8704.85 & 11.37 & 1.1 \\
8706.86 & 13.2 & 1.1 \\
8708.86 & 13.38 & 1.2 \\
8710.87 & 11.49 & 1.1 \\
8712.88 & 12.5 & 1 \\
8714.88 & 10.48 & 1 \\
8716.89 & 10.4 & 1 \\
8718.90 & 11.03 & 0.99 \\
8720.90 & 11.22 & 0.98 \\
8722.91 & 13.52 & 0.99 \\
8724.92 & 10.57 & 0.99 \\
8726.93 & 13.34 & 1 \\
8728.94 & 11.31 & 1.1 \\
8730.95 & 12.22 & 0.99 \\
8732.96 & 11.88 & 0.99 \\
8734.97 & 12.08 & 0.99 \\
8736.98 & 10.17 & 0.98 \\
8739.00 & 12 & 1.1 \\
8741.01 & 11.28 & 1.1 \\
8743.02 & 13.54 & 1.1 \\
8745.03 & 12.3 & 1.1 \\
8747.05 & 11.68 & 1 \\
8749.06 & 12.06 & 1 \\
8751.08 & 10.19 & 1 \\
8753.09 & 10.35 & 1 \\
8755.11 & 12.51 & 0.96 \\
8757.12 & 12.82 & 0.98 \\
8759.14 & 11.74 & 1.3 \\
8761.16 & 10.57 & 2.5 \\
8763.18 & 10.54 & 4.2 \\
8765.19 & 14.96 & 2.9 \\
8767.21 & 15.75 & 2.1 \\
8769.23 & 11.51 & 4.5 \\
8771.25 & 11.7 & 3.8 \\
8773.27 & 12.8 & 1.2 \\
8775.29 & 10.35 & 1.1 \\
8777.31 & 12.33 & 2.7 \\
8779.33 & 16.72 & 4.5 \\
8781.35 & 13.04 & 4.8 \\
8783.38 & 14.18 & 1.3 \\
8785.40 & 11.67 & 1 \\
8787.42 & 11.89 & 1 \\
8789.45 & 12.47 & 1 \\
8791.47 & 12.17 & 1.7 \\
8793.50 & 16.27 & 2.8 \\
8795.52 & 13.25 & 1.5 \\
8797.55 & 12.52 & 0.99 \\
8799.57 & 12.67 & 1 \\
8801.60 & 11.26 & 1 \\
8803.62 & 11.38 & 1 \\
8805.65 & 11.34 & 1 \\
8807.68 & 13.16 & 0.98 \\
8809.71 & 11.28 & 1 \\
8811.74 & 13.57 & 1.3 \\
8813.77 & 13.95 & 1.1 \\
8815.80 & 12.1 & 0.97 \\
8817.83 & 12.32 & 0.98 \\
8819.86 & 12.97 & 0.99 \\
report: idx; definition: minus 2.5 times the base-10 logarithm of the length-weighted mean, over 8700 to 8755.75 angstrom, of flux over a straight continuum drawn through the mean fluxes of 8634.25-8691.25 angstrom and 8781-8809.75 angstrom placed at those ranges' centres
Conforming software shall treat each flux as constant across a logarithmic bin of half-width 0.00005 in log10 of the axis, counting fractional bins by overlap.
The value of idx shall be 0.08 mag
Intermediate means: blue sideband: 12.8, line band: 11.8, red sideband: 12.6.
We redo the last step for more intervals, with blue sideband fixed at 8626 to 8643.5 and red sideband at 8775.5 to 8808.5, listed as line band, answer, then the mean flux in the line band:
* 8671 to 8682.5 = -0.08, 13.3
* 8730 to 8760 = 0.07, 11.8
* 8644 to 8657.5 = -0.03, 12.6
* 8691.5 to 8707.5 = 0.00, 12.4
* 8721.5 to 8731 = 0.04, 12.1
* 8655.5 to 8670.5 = -0.09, 13.3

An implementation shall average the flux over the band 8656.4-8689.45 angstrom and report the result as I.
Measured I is 13.2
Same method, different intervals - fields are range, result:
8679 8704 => 12.5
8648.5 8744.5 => 12.5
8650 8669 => 13.1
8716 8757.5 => 11.7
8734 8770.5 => 12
